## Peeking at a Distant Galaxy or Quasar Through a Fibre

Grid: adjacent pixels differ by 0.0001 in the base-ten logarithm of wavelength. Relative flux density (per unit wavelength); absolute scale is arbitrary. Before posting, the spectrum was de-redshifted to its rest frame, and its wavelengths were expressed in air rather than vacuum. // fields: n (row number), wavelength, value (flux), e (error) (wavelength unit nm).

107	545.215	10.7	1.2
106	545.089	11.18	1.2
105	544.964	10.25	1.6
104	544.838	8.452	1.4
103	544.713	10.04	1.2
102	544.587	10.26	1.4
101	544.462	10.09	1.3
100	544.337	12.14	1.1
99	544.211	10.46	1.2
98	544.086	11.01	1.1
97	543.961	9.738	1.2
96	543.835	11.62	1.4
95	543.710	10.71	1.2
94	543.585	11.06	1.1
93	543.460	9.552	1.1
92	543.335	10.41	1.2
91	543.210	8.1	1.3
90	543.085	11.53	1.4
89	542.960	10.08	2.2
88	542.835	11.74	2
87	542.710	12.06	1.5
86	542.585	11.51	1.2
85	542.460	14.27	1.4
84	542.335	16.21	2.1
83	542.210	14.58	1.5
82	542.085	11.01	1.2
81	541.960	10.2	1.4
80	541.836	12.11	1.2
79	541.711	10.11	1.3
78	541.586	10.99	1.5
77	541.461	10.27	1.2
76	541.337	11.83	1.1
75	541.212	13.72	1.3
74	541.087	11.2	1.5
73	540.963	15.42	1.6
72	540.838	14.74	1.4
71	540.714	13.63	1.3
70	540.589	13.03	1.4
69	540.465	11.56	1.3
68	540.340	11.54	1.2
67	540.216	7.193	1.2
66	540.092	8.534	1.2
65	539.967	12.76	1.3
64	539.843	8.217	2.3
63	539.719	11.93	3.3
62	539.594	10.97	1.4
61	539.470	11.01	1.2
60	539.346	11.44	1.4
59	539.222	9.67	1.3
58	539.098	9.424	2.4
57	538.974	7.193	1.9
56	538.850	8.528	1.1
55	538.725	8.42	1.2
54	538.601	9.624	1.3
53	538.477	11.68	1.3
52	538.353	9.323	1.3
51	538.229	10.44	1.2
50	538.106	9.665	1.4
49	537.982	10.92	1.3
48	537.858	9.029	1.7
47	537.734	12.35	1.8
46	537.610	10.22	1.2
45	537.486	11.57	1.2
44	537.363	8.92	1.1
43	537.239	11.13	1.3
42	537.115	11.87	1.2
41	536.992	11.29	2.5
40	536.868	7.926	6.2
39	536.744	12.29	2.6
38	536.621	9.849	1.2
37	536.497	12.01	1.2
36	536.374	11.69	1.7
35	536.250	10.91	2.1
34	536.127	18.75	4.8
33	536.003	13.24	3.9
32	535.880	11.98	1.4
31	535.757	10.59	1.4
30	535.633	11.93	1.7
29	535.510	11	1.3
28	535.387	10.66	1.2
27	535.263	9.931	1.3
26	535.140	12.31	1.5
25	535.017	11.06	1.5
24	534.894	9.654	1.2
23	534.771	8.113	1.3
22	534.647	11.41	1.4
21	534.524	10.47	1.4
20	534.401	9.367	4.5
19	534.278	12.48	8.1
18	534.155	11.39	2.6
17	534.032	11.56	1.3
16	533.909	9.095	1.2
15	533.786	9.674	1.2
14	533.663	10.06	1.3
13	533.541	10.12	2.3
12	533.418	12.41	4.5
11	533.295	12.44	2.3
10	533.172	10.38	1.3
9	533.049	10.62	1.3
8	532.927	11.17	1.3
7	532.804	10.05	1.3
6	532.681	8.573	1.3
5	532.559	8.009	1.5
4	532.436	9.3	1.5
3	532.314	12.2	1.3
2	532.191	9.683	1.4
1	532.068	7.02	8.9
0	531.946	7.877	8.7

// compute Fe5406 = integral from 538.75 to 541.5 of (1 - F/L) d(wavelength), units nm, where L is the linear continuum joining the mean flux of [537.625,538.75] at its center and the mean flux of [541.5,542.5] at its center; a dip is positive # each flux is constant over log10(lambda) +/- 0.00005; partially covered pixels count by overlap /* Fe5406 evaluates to 0.07 nm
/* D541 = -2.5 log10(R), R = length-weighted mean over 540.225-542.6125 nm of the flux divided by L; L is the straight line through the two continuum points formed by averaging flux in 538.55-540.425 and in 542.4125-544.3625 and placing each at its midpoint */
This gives -0.20 mag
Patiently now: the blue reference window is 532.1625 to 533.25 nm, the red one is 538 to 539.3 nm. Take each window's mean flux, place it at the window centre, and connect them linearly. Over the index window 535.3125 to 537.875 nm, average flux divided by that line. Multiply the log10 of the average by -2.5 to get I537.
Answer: -0.18 mag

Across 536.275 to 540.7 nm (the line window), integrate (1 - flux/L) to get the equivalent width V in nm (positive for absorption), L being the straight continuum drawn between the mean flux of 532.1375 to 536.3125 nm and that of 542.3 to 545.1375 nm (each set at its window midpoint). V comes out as 0.20 nm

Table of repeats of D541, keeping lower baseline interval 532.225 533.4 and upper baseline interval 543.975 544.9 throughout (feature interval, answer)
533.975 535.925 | -0.05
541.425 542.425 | -0.17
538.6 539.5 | 0.11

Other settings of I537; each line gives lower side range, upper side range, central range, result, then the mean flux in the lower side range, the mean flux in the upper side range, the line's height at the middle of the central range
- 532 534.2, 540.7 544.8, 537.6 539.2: 0.13 mag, 10.2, 11.5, 10.9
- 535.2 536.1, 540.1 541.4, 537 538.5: 0.12 mag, 11.6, 12.2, 11.9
